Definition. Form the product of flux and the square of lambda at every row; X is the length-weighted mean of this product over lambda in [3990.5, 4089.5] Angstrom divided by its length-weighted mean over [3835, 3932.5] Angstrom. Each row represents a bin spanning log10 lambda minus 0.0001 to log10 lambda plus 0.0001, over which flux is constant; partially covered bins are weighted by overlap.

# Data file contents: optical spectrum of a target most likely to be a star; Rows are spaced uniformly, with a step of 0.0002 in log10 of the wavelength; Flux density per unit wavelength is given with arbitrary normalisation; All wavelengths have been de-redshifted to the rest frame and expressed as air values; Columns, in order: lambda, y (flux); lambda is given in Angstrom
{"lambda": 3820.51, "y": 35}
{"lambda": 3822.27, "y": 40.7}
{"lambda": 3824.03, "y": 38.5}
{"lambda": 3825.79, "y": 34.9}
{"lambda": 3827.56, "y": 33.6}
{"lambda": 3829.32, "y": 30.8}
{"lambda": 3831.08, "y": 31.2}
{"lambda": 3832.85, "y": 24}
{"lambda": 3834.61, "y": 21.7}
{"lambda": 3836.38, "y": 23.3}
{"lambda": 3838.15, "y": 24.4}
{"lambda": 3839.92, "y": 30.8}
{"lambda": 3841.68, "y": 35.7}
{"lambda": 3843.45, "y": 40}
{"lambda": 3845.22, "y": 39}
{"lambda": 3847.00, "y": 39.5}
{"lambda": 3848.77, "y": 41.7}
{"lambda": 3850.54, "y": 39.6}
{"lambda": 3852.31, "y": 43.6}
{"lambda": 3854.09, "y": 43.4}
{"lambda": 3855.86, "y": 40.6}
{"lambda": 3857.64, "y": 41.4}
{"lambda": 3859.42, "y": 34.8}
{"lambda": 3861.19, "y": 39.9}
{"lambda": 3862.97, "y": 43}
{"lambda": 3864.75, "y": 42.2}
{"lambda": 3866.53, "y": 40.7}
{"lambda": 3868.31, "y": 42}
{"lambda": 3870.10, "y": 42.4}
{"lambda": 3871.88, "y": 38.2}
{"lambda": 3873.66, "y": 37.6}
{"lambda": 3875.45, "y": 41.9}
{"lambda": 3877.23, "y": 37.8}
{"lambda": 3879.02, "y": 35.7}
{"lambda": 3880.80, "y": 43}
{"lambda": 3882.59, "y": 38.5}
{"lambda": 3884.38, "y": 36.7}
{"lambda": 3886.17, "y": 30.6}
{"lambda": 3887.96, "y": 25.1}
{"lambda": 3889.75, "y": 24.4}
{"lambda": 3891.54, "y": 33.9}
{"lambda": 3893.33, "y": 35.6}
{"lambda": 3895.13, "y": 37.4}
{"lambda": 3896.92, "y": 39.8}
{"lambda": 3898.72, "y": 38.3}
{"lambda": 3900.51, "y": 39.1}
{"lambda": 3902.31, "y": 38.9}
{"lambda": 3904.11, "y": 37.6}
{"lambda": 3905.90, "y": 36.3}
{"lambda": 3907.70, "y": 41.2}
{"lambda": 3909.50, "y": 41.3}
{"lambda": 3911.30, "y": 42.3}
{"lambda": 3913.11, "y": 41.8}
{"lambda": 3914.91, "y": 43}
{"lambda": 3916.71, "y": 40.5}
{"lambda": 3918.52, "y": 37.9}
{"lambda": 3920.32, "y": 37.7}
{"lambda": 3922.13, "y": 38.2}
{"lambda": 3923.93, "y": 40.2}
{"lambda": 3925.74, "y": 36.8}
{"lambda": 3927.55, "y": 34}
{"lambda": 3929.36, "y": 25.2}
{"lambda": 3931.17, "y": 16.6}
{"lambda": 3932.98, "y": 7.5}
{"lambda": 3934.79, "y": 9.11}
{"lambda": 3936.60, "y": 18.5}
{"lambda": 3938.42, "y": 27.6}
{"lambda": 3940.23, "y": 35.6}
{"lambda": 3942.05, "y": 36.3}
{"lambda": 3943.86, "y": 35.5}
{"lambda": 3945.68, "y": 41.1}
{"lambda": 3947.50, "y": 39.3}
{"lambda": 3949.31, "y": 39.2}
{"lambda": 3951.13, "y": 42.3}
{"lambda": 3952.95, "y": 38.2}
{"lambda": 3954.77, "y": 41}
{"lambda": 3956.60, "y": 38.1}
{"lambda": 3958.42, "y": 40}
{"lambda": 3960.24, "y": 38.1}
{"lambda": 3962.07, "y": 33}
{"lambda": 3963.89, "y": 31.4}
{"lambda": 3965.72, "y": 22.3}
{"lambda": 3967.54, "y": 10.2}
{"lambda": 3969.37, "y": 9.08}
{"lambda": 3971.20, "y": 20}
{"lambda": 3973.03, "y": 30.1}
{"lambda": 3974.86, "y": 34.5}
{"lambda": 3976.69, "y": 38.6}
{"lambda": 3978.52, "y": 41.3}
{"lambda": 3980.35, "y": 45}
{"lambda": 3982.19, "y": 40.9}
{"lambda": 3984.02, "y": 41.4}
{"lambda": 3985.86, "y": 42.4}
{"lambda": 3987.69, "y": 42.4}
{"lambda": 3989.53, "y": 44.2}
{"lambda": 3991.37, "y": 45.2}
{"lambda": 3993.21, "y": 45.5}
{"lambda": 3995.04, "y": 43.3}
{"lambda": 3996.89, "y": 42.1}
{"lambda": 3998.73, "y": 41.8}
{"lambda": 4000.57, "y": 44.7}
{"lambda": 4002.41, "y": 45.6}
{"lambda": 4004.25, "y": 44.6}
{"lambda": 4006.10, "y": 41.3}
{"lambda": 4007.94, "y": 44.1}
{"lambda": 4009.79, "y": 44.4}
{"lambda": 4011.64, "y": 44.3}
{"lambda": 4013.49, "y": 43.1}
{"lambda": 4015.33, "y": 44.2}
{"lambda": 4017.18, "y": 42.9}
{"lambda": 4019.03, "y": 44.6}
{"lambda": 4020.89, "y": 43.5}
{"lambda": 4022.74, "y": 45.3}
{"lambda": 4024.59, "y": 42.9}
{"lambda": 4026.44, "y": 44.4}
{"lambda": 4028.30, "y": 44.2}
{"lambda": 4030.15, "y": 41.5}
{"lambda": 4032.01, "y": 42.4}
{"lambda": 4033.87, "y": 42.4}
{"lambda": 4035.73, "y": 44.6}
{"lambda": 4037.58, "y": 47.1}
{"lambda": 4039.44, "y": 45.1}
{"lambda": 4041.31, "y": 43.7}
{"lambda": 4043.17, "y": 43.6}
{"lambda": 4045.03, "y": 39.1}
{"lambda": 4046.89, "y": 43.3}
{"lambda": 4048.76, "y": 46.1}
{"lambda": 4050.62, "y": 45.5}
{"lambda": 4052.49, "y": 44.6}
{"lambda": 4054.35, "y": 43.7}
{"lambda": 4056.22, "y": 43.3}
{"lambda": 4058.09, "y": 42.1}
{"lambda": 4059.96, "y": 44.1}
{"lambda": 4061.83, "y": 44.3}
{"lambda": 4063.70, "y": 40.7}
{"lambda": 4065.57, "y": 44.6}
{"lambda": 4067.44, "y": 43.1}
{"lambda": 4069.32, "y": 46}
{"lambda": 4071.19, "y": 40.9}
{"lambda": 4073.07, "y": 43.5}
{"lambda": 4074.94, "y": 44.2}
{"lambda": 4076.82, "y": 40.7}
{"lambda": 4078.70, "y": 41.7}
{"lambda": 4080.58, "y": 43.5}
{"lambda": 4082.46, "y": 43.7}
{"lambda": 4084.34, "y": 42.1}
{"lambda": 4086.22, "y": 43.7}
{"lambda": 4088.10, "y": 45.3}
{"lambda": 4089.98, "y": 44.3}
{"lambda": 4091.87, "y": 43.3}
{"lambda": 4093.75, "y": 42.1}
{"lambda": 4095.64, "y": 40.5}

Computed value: 1.28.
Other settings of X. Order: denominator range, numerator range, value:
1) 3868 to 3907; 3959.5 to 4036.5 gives 1.14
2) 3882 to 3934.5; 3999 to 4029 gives 1.34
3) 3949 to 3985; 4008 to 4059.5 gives 1.35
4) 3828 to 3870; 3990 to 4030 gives 1.31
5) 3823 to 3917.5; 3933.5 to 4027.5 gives 1.08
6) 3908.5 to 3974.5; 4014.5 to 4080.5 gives 1.43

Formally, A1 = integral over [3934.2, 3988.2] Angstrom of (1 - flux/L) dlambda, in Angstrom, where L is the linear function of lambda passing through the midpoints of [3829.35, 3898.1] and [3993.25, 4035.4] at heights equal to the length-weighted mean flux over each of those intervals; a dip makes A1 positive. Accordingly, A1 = 9.9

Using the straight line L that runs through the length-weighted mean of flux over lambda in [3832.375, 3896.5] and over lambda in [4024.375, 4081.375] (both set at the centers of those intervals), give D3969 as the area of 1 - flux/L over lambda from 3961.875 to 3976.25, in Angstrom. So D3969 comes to 5.9 Angstrom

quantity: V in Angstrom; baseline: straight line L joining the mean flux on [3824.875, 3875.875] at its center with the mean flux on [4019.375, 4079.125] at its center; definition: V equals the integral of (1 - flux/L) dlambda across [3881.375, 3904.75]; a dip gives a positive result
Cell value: 1.8 Angstrom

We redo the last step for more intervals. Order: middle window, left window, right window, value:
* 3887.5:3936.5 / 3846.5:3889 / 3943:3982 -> 3.81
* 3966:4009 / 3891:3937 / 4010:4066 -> 2.22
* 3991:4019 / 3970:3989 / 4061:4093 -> -3.53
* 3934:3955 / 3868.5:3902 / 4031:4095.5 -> 2.90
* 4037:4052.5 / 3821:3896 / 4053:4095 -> -0.69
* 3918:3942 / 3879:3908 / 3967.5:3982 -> 3.79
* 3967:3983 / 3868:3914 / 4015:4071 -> 4.15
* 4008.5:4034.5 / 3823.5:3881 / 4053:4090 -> -1.12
